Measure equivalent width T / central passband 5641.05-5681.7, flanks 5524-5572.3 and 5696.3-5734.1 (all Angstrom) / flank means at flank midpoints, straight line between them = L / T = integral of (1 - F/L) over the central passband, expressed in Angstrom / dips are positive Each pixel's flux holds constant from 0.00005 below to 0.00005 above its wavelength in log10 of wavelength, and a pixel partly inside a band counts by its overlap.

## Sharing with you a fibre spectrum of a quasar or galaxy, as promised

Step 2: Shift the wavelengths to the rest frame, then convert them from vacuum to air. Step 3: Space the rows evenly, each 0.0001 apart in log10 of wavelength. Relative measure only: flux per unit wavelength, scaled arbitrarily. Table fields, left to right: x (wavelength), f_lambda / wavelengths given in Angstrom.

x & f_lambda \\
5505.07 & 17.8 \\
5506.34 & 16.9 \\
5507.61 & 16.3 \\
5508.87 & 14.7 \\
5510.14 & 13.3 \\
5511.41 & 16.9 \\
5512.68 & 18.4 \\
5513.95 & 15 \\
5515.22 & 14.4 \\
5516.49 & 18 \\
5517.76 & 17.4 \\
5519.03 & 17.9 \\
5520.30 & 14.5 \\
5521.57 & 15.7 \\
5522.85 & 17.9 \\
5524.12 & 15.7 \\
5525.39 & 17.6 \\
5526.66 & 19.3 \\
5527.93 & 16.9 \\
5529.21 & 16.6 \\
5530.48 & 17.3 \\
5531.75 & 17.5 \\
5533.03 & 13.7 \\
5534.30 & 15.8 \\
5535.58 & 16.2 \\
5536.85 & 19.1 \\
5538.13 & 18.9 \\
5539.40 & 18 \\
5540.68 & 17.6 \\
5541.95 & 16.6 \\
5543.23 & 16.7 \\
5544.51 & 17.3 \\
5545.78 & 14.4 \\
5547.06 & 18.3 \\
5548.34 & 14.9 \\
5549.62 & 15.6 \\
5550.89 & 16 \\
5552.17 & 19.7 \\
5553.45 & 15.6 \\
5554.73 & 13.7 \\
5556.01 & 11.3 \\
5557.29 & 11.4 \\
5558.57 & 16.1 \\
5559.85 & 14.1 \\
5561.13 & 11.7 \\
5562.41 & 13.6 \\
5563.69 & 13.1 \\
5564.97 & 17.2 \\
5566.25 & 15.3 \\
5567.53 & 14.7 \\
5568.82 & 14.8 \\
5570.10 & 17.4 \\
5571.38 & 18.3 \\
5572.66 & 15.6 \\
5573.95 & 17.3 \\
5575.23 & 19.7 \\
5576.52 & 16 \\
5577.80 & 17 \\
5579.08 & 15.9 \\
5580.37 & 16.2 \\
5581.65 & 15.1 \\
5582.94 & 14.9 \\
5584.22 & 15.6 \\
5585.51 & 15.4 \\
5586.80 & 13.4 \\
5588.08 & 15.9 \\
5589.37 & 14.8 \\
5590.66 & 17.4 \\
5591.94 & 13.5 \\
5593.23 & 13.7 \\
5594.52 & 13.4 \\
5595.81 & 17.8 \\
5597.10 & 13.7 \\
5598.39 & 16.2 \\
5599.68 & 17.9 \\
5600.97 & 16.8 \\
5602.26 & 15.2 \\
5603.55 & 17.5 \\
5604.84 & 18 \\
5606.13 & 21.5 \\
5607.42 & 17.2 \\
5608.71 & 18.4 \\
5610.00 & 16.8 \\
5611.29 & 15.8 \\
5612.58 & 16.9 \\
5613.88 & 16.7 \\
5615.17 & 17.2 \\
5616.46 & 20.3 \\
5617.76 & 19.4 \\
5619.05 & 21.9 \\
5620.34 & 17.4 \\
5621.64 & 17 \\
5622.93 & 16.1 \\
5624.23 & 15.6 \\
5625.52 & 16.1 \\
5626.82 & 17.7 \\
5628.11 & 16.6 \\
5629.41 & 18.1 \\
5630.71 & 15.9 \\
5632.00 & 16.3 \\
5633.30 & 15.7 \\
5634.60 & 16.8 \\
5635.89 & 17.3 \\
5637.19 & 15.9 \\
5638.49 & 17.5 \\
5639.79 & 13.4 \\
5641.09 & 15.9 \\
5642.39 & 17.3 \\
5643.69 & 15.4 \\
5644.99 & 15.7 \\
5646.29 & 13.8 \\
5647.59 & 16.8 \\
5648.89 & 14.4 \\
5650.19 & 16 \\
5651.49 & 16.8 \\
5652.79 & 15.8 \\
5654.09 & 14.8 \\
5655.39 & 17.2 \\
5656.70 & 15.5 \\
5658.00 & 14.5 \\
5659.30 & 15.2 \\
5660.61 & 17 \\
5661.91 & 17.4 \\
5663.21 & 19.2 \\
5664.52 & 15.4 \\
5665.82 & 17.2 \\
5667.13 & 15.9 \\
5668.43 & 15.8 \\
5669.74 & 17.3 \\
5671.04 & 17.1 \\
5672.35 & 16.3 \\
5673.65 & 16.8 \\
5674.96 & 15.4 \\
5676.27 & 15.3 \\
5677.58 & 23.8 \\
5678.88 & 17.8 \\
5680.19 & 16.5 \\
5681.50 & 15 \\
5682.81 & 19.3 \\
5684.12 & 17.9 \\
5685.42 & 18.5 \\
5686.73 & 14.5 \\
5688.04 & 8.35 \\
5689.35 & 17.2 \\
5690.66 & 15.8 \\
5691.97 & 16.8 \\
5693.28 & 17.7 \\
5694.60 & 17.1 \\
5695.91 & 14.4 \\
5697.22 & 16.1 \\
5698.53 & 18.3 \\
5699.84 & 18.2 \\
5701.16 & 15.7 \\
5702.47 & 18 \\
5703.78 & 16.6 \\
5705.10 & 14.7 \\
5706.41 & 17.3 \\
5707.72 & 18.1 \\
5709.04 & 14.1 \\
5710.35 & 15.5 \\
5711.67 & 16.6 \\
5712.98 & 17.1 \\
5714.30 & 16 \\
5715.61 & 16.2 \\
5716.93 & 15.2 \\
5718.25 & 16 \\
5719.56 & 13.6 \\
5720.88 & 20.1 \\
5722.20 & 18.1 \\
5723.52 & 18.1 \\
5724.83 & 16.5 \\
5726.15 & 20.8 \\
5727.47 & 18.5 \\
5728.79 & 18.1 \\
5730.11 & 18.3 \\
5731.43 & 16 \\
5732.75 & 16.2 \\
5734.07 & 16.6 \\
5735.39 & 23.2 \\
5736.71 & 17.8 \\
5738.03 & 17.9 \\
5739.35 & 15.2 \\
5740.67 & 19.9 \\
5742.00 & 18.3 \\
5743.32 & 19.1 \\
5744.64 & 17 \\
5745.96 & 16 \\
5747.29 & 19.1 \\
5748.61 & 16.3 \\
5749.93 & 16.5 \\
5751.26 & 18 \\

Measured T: 0.51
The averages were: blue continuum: 16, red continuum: 16.9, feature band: 16.4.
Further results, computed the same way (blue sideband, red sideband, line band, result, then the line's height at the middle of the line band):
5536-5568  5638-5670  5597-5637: -3.5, 15.9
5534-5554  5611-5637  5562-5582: 1.1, 17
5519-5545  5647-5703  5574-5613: 1.2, 16.8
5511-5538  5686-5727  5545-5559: 1.3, 16.7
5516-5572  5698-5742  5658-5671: 0.2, 16.9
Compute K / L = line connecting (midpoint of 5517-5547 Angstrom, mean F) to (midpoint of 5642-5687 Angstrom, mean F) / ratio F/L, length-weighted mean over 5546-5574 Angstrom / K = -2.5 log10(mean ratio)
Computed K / 0.11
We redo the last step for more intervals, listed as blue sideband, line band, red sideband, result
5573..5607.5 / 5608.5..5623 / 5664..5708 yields -0.101 mag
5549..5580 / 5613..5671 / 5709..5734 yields -0.025 mag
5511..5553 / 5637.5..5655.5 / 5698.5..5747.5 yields 0.091 mag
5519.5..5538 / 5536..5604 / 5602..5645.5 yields 0.074 mag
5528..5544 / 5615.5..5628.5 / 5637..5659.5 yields -0.119 mag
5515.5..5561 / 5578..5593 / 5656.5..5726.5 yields 0.077 mag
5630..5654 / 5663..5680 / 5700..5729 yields -0.052 mag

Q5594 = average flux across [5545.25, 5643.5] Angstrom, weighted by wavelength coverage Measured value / 16.2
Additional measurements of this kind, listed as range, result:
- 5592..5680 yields 16.7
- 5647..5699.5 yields 16.5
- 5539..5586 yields 15.7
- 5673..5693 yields 16.6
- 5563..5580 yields 16.3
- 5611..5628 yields 17.6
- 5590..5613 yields 16.5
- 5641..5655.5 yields 15.8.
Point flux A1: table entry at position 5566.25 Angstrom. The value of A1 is 15.3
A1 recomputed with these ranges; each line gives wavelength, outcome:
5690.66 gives 15.8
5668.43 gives 15.8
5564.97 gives 17.2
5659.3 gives 15.2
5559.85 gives 14.1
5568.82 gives 14.8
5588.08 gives 15.9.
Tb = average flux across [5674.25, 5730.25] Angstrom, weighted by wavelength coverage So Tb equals 16.8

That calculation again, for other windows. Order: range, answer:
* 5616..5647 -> 16.8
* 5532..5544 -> 17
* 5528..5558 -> 16.2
